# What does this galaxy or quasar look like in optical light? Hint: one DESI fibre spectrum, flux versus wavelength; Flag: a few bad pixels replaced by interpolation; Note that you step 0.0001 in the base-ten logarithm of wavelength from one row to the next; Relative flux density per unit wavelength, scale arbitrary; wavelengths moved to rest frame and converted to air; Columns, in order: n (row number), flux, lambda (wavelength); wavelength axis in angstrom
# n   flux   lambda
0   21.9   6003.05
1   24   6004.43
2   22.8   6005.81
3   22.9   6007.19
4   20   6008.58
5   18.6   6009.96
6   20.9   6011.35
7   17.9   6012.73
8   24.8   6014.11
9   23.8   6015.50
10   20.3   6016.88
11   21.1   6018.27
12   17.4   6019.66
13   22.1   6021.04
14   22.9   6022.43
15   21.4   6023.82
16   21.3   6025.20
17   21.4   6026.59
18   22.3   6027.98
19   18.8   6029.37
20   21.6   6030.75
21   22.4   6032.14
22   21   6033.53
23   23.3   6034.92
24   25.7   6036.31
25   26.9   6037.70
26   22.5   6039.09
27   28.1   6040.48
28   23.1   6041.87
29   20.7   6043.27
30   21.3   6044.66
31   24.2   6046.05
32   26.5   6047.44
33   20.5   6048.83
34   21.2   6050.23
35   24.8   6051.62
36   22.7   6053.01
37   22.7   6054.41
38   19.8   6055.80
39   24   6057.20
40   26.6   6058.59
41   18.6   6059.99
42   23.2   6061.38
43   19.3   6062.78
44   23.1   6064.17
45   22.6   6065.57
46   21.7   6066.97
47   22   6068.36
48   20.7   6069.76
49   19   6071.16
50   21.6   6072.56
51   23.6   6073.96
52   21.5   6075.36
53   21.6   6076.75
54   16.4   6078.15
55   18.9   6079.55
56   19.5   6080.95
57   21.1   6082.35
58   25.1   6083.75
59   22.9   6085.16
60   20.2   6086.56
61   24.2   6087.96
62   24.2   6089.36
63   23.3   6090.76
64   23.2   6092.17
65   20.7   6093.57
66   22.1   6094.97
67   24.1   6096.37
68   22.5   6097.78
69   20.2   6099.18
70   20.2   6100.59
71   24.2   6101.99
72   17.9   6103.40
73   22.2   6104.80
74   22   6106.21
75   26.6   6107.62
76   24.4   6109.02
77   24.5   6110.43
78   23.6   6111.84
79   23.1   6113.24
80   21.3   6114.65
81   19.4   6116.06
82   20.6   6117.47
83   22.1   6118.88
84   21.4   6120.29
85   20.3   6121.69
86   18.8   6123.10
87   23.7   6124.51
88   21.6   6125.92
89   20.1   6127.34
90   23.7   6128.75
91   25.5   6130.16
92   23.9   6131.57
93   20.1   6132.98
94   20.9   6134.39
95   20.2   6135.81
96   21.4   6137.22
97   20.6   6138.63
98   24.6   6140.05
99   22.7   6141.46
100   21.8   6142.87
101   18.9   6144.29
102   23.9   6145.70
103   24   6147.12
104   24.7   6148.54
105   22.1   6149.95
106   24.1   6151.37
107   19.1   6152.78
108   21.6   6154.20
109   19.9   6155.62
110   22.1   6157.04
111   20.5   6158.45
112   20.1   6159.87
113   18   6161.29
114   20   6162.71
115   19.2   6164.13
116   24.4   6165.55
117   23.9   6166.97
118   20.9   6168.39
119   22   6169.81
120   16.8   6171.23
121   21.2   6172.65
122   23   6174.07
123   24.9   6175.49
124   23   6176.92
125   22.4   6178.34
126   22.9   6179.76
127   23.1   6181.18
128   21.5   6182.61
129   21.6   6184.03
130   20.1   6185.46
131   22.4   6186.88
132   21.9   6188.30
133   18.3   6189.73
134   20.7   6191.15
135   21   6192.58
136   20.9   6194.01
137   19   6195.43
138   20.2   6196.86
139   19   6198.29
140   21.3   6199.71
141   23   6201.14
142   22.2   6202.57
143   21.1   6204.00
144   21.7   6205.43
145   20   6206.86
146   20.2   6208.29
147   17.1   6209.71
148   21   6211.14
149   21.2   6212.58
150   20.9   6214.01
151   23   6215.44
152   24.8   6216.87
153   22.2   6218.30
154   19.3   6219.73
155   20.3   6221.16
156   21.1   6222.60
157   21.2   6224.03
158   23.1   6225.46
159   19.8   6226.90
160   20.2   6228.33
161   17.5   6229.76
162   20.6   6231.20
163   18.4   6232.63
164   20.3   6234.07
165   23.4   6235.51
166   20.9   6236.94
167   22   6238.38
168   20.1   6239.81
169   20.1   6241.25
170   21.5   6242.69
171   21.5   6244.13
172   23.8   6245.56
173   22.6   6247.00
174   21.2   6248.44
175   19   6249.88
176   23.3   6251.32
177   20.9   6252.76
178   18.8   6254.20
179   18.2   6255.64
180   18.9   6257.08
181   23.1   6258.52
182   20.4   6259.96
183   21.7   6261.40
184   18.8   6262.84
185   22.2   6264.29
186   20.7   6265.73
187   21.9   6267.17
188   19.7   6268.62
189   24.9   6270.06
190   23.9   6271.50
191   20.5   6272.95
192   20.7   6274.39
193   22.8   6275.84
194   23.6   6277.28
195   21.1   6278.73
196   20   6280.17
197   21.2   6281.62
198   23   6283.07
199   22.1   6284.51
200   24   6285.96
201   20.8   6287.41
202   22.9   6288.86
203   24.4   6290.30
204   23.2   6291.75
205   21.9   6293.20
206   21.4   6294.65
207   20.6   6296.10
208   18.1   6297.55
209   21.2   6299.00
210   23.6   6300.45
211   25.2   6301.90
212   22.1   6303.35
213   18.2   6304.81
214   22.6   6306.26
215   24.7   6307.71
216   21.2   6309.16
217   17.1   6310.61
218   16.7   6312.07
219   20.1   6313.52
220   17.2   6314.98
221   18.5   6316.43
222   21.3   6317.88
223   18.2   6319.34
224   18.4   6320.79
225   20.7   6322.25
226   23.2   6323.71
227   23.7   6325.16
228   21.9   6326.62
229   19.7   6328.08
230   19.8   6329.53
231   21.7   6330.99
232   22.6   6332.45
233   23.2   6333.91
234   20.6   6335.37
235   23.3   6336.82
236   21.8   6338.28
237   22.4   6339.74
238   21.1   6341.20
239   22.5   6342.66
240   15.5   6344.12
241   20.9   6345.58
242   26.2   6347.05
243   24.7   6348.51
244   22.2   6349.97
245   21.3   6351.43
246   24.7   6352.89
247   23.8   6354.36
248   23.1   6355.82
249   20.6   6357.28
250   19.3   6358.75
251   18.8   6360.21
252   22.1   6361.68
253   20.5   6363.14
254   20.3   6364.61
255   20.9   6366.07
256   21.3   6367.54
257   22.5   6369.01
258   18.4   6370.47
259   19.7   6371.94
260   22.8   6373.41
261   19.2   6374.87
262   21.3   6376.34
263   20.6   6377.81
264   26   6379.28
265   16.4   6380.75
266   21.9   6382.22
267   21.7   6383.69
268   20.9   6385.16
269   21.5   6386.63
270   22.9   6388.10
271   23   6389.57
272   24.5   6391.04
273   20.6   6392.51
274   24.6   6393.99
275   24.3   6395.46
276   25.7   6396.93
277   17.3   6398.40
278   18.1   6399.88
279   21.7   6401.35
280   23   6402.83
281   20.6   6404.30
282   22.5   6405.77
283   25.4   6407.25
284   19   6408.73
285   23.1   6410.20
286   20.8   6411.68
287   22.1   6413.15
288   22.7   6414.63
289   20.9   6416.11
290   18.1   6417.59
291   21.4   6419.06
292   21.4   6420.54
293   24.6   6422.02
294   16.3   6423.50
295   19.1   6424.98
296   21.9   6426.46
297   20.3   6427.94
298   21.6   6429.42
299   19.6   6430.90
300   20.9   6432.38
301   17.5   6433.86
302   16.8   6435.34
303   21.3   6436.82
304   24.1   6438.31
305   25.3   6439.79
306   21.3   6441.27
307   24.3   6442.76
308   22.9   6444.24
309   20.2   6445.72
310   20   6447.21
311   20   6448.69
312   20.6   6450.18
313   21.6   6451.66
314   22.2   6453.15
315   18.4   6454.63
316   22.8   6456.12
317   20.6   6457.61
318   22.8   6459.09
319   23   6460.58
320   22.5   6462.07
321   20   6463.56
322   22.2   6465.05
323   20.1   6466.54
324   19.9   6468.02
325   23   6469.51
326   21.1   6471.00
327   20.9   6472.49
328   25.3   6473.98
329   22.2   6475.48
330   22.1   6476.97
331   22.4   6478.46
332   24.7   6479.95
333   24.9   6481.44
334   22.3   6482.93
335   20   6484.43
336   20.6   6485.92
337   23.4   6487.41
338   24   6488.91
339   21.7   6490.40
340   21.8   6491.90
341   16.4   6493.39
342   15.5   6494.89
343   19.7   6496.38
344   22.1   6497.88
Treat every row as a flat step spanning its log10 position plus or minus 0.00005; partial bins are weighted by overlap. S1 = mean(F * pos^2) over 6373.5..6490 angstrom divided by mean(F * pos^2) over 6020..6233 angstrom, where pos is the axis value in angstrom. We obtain 1.10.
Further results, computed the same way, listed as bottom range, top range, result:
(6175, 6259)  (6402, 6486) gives 1.10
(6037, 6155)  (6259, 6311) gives 1.04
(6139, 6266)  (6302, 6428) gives 1.06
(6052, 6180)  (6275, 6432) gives 1.06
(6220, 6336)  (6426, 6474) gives 1.06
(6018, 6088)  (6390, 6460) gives 1.09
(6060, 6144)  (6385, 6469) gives 1.09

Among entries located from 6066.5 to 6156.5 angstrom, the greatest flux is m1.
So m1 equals 26.6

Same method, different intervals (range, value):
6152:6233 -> 24.9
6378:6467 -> 26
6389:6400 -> 25.7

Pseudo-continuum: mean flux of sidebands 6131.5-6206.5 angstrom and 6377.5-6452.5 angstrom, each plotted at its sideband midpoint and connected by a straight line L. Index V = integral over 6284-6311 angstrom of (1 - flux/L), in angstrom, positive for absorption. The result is -0.6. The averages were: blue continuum 21.5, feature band 21.9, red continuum 21.4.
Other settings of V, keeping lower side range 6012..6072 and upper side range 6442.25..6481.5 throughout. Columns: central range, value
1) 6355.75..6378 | 1.28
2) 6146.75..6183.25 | 0.61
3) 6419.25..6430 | 0.53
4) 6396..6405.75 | 0.28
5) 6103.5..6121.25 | -0.21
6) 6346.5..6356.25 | -0.79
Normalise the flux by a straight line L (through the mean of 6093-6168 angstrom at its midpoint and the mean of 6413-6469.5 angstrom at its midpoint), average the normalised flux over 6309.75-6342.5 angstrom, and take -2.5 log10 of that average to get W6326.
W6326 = 0.04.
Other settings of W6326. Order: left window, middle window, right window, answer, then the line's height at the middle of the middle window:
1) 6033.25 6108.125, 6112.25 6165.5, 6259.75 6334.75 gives 0.02 mag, 22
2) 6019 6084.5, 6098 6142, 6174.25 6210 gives -0.02 mag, 21.7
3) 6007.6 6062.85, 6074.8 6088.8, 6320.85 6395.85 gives 0.05 mag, 22.1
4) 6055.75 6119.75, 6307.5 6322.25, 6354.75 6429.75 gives 0.12 mag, 21.5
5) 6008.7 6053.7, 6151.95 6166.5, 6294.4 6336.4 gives 0.05 mag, 21.6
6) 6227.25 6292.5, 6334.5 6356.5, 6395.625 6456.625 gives -0.05 mag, 21.3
